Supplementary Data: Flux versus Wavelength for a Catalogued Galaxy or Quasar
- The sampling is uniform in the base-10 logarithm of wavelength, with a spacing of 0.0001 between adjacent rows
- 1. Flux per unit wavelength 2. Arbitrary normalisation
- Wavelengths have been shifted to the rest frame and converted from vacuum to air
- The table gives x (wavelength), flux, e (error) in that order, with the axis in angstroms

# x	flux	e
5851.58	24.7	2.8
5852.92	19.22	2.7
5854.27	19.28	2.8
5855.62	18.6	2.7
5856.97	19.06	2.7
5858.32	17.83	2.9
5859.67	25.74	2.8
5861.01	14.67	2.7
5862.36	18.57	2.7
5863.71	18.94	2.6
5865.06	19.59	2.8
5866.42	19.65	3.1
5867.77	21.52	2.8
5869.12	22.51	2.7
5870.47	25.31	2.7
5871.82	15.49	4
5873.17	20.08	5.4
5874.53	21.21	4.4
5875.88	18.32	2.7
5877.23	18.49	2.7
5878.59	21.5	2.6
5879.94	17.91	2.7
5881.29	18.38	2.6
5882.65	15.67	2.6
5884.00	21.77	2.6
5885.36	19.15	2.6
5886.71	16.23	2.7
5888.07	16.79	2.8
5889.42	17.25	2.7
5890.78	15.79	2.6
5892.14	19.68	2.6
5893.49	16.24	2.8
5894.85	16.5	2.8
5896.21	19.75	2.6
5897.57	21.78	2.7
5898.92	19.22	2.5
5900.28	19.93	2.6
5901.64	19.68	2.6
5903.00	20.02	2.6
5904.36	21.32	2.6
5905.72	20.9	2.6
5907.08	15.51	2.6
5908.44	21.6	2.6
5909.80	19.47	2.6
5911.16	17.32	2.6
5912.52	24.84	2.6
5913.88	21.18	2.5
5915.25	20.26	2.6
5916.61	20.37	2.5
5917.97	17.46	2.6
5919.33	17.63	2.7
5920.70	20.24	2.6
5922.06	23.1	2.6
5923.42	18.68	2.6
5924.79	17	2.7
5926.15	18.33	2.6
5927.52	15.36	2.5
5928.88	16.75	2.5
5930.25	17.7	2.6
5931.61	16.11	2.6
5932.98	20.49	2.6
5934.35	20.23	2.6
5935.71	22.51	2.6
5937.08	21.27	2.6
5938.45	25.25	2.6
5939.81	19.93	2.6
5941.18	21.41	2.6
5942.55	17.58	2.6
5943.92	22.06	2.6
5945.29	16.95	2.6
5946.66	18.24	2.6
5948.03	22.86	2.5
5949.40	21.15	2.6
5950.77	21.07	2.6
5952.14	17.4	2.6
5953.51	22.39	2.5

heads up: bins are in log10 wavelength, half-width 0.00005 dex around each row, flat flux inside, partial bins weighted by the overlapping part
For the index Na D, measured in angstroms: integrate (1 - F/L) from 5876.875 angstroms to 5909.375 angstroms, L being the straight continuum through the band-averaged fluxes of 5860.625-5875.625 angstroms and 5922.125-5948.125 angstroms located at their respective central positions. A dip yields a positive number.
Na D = 1.4 angstroms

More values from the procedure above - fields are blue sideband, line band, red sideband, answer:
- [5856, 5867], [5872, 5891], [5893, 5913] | 0.93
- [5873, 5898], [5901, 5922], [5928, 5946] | -0.87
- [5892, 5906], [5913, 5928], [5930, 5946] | 0.52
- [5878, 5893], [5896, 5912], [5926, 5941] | -0.91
